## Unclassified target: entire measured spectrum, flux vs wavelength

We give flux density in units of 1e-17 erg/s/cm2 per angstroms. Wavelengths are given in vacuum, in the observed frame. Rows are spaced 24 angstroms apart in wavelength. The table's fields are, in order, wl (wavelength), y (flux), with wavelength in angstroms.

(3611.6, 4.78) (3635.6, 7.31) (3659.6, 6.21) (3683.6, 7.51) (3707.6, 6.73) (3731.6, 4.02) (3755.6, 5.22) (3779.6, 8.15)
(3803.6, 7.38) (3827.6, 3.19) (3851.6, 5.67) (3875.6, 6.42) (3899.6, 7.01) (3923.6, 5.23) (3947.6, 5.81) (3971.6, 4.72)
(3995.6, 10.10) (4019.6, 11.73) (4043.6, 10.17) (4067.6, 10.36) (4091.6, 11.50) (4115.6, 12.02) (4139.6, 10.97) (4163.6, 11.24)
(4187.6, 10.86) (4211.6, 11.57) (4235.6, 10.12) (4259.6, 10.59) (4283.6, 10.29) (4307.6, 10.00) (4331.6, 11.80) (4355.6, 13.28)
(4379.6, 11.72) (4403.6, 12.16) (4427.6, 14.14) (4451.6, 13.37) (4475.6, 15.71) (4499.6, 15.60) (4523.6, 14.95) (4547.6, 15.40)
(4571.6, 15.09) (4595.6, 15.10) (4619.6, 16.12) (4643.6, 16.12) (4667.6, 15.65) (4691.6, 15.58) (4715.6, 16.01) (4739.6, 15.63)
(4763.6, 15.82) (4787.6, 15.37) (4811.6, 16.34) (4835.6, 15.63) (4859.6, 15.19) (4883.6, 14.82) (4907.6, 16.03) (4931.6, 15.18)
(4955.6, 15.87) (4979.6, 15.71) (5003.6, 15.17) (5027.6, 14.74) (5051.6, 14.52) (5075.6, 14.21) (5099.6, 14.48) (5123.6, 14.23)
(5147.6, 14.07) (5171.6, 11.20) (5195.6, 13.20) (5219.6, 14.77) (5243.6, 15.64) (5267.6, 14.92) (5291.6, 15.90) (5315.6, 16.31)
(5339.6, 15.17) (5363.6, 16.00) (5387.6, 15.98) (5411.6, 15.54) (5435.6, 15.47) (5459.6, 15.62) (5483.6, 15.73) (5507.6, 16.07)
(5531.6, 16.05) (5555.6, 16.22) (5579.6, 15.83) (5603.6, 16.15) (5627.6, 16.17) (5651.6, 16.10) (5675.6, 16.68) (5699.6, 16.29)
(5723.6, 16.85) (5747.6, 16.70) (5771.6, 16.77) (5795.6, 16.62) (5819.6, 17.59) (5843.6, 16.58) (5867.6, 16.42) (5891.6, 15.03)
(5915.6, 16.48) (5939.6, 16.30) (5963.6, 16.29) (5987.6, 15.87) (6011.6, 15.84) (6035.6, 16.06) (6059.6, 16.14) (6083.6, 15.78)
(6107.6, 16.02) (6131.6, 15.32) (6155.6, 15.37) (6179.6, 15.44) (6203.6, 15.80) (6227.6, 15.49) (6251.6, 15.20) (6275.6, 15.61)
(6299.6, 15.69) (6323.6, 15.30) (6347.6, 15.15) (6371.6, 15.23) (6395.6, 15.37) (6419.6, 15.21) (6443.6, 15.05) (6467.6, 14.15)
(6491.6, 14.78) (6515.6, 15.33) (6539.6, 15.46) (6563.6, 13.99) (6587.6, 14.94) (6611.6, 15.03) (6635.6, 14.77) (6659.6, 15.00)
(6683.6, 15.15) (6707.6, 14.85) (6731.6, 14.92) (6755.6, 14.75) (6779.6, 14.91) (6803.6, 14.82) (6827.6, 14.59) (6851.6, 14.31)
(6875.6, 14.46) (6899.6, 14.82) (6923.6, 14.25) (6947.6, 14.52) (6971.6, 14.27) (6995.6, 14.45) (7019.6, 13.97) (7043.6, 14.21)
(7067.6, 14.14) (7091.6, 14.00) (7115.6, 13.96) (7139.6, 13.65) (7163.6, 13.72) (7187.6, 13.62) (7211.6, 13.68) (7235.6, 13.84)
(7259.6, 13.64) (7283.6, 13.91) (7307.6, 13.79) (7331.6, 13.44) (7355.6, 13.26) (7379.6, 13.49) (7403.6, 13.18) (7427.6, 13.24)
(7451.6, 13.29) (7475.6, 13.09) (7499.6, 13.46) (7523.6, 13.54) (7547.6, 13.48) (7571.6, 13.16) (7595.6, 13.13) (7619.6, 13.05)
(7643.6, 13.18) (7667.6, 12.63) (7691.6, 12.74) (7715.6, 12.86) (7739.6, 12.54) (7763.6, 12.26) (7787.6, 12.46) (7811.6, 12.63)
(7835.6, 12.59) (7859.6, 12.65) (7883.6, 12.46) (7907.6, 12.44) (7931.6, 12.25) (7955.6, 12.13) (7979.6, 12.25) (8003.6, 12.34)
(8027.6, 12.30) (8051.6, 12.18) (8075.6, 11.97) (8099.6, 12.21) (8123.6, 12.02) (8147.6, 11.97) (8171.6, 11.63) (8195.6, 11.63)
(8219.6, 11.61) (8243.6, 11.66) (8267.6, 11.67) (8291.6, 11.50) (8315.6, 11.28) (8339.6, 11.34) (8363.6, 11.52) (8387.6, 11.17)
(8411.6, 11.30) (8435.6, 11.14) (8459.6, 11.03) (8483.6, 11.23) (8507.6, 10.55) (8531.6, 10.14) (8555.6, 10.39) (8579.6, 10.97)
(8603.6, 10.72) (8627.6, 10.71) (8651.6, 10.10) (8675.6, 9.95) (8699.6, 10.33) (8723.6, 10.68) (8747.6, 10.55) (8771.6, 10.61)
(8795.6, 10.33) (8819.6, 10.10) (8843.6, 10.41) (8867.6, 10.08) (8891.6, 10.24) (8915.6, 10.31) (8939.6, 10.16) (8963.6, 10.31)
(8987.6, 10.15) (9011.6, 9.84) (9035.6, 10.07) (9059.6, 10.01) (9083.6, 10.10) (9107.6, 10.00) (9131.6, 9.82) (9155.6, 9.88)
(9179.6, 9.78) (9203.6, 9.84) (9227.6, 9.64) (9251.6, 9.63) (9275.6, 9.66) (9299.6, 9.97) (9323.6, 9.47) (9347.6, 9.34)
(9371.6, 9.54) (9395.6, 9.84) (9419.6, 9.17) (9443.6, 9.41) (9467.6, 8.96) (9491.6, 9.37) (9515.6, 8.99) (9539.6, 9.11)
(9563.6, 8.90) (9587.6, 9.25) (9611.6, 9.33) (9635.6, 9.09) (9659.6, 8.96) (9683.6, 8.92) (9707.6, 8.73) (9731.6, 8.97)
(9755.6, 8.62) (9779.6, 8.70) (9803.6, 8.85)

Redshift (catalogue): 0.00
